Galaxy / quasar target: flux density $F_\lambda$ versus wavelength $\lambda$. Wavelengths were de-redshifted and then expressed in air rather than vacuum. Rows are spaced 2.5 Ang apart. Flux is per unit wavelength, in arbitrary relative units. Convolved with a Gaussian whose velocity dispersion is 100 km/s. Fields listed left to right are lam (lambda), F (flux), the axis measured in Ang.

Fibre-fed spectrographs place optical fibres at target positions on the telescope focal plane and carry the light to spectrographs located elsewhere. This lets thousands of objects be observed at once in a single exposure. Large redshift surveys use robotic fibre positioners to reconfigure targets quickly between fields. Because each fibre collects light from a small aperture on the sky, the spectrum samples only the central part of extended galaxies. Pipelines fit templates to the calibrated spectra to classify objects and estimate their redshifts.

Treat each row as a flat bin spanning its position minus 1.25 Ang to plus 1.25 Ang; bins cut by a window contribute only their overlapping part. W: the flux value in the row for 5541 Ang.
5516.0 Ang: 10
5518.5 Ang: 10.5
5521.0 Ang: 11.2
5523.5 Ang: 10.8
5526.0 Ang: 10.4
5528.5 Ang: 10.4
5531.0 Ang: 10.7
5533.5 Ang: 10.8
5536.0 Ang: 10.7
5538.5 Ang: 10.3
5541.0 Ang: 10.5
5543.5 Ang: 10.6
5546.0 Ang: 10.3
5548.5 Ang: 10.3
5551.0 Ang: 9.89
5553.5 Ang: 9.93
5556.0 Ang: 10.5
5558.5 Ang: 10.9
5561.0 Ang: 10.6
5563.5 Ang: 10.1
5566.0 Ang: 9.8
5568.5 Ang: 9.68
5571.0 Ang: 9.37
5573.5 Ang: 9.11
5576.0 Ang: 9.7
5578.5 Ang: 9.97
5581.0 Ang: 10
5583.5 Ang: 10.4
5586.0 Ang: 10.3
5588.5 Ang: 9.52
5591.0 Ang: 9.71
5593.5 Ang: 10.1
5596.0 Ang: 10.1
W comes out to 10.5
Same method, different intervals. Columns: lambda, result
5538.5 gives 10.3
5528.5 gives 10.4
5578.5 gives 9.97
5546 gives 10.3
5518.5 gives 10.5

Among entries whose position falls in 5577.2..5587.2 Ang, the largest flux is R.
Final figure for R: 10.4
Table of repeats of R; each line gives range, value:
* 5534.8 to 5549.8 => 10.7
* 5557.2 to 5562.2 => 10.9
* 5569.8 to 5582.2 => 10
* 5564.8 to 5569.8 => 9.8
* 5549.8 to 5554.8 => 9.93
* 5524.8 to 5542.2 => 10.8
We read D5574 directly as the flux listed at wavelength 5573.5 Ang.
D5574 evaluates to 9.11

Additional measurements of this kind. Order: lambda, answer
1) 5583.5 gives 10.4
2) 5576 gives 9.7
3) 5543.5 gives 10.6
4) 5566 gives 9.8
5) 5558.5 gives 10.9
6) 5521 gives 11.2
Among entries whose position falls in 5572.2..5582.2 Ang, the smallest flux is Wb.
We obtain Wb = 9.11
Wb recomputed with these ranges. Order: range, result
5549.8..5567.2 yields 9.8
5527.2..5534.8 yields 10.4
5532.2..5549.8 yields 10.3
